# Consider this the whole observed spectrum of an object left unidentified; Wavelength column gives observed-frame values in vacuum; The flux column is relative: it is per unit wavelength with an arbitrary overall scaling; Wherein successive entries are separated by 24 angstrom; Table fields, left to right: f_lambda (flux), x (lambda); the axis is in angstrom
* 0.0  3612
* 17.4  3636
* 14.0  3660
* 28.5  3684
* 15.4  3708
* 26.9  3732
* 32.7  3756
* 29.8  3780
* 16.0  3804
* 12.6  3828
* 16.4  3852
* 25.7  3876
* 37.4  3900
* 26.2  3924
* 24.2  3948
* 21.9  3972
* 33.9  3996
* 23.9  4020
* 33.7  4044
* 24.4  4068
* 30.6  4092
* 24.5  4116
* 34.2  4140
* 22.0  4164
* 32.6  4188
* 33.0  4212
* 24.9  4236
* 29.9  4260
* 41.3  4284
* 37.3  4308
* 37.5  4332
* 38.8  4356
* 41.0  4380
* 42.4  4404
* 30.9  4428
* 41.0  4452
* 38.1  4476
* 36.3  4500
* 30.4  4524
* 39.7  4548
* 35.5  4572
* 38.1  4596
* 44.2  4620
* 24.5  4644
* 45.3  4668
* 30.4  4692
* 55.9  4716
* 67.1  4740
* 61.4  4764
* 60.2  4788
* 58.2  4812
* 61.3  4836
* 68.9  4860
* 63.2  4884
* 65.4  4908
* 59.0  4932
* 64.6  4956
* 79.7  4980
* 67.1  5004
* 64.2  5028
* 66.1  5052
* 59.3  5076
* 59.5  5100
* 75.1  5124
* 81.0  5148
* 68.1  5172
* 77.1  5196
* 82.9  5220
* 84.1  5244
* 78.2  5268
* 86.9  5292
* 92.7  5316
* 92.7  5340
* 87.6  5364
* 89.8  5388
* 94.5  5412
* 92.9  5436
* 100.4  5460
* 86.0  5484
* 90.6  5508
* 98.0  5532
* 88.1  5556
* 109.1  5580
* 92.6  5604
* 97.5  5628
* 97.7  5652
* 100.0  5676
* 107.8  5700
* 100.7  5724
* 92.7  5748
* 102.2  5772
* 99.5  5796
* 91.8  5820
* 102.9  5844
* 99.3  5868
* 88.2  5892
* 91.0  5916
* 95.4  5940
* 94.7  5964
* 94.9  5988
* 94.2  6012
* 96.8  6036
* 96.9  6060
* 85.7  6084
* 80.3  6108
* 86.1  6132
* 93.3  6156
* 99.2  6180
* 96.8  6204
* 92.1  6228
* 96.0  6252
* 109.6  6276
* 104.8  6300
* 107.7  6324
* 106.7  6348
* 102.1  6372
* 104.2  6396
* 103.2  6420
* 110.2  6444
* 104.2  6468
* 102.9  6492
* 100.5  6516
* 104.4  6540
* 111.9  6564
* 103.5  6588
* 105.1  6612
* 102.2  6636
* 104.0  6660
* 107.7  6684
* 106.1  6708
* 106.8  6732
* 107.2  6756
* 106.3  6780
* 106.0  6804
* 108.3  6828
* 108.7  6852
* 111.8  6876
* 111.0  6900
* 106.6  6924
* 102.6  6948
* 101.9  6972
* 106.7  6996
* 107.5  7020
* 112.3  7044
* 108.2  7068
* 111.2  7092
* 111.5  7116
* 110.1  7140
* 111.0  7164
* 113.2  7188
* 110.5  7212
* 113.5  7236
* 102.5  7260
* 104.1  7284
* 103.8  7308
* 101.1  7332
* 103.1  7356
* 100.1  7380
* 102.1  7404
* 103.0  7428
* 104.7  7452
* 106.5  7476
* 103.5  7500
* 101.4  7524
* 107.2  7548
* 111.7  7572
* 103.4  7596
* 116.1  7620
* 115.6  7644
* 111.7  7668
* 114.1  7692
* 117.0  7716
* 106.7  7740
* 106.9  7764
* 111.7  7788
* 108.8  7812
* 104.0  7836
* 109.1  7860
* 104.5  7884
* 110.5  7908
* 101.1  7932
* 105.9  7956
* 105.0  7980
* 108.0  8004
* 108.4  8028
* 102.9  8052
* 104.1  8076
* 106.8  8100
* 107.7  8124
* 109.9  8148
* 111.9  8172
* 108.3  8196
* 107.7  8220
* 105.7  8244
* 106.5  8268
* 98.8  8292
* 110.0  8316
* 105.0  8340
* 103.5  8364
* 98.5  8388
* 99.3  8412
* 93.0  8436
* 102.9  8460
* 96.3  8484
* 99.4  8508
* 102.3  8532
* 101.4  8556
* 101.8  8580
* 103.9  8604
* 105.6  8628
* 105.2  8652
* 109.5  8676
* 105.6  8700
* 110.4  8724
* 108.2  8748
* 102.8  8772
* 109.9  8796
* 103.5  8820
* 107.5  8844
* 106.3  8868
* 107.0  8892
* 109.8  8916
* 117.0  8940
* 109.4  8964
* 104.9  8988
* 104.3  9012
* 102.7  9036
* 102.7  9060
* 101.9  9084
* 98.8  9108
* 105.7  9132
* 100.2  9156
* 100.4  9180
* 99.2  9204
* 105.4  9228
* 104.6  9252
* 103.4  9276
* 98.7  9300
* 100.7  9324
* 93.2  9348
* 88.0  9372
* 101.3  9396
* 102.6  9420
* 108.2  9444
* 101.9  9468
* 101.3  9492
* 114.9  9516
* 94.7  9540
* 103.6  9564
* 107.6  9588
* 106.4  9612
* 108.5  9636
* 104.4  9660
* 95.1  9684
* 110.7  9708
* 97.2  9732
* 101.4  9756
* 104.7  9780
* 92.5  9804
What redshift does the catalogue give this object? 0.181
